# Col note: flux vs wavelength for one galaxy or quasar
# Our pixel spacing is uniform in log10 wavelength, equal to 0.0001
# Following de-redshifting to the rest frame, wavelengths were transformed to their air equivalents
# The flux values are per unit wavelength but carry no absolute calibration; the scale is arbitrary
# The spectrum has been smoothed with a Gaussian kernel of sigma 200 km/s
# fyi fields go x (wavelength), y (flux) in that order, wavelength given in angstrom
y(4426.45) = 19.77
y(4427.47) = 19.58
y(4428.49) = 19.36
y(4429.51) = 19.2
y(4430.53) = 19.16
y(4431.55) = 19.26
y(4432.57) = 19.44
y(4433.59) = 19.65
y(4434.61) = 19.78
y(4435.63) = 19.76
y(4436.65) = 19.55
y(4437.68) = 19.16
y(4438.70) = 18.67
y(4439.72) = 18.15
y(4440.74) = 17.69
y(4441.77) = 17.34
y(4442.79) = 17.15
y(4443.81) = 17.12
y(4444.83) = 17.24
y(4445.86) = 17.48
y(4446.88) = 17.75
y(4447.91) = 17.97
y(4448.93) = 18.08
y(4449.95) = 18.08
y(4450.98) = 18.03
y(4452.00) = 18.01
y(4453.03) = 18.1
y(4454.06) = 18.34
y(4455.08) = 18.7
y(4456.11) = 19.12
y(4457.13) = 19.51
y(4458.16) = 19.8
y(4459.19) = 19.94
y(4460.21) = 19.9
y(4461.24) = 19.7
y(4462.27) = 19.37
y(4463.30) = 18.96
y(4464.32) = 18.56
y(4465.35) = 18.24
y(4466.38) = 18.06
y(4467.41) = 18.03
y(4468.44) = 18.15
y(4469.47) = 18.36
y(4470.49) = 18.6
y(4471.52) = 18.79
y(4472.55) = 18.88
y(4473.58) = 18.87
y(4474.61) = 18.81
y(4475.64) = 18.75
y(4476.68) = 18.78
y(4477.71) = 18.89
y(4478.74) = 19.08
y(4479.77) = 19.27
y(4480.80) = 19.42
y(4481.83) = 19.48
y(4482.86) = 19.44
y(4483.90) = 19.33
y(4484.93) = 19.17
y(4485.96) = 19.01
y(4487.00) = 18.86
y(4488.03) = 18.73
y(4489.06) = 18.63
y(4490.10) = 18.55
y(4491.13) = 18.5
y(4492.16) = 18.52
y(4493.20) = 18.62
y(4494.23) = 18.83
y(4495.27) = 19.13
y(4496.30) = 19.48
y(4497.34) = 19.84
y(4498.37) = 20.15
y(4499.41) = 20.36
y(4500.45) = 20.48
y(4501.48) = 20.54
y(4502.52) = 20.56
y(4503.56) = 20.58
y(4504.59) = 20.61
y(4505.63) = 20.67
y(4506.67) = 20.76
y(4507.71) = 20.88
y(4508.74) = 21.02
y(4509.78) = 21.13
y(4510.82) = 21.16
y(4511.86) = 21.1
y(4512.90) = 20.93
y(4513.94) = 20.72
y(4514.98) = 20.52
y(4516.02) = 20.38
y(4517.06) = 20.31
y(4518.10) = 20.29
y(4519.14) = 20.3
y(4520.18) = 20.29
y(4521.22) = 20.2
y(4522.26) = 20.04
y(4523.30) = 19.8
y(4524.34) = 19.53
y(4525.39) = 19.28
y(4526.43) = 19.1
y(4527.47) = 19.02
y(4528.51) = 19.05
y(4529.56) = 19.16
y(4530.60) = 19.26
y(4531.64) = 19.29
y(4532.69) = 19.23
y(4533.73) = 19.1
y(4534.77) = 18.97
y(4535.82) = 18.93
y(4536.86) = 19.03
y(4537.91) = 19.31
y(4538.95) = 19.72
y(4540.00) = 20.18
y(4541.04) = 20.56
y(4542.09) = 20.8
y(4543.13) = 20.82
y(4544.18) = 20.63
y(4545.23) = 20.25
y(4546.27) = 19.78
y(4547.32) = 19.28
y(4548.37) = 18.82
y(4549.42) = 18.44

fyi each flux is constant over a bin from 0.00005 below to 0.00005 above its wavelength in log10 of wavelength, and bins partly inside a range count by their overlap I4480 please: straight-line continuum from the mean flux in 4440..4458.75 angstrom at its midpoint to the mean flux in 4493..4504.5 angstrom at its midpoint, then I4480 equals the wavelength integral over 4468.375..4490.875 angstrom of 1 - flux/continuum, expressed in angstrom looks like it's 0.4 angstrom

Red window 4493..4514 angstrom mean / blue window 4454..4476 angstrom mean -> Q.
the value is 1.08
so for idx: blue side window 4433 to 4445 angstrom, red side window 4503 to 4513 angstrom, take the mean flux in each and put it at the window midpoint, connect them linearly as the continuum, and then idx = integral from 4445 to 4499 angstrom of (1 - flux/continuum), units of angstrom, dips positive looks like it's 2.23 angstrom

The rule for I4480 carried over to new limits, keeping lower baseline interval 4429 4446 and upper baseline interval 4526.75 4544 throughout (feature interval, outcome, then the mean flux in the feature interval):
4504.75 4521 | -1.1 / 20.7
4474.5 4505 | -0.4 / 19.3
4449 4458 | 0.1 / 18.5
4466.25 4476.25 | 0.2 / 18.5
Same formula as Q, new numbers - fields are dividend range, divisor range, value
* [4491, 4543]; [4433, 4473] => 1.07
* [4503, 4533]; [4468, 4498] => 1.06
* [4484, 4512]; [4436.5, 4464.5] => 1.07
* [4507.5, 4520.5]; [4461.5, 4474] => 1.11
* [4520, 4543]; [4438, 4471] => 1.06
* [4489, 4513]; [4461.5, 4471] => 1.08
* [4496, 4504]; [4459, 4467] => 1.06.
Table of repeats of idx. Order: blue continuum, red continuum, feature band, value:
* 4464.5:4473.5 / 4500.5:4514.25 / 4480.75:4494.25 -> 0.4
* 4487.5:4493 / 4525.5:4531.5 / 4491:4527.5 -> -2.4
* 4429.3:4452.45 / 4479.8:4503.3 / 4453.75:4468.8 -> -0.1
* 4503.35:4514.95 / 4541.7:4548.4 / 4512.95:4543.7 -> 1.0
